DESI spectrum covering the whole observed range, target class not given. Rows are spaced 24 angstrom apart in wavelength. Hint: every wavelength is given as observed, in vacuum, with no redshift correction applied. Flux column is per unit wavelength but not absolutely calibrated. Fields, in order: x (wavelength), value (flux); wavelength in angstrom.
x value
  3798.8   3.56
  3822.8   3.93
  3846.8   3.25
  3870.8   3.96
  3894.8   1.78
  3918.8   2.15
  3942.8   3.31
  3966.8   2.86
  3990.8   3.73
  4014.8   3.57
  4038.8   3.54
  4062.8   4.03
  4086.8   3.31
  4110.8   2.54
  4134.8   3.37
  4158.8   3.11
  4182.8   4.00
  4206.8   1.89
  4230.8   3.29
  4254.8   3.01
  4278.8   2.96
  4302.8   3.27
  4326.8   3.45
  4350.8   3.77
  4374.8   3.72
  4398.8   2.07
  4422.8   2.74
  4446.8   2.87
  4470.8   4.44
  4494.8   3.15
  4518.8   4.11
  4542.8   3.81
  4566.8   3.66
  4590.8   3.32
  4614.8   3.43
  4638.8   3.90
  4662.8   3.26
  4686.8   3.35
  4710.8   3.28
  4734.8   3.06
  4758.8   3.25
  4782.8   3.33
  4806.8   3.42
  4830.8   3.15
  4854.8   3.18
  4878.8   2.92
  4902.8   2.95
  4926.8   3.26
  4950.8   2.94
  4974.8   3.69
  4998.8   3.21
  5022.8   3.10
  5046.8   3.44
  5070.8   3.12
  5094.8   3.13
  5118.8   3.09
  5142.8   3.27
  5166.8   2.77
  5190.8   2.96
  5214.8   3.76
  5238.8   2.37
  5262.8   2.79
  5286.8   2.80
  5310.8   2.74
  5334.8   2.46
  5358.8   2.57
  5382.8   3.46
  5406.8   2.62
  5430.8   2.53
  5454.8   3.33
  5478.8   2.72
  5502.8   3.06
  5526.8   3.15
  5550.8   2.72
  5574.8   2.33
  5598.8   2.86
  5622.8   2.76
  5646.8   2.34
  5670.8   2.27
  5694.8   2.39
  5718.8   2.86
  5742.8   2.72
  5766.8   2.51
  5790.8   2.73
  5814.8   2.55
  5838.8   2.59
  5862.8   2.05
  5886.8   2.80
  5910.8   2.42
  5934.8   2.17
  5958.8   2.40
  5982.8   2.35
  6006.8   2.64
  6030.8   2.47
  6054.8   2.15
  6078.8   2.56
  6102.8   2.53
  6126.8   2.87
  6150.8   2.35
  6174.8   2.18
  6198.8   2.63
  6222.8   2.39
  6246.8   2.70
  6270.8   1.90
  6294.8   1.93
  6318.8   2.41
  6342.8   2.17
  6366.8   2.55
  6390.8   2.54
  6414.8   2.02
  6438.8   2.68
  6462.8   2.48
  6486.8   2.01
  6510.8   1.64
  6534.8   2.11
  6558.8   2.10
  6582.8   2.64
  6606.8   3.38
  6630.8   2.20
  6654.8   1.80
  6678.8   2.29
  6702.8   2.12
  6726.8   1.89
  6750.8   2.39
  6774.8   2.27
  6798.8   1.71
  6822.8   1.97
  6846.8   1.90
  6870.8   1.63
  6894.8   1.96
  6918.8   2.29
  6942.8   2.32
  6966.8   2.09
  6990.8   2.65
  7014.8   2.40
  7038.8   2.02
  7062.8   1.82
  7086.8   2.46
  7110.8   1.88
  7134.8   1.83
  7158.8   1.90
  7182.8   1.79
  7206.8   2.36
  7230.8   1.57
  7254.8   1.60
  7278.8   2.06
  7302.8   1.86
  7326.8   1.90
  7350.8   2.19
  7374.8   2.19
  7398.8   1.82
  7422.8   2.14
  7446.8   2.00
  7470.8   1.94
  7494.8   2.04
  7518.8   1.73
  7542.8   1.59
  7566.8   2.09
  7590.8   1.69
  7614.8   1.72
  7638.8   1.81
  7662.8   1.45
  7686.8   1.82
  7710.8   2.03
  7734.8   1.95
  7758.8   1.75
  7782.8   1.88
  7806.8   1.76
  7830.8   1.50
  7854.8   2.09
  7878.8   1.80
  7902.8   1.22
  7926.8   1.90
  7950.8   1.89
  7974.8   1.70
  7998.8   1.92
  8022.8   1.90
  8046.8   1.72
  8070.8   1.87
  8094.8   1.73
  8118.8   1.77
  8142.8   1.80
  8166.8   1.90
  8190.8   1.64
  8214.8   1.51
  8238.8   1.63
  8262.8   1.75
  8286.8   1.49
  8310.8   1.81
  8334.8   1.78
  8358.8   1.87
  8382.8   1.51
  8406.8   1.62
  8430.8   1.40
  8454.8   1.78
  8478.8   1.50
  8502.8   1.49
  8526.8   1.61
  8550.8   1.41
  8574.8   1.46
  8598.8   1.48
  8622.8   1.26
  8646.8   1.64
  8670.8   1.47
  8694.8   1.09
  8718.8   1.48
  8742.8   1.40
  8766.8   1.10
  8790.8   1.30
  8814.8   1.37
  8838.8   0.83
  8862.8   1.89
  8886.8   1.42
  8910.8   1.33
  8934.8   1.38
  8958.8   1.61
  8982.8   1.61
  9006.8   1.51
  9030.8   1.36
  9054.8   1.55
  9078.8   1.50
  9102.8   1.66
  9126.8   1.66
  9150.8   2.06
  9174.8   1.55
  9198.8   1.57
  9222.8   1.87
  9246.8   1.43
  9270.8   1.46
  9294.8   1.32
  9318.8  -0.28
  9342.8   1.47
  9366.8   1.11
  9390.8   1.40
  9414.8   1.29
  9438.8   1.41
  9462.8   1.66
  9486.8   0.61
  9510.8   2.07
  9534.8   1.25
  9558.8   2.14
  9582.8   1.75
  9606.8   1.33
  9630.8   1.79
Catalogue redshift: 0.005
